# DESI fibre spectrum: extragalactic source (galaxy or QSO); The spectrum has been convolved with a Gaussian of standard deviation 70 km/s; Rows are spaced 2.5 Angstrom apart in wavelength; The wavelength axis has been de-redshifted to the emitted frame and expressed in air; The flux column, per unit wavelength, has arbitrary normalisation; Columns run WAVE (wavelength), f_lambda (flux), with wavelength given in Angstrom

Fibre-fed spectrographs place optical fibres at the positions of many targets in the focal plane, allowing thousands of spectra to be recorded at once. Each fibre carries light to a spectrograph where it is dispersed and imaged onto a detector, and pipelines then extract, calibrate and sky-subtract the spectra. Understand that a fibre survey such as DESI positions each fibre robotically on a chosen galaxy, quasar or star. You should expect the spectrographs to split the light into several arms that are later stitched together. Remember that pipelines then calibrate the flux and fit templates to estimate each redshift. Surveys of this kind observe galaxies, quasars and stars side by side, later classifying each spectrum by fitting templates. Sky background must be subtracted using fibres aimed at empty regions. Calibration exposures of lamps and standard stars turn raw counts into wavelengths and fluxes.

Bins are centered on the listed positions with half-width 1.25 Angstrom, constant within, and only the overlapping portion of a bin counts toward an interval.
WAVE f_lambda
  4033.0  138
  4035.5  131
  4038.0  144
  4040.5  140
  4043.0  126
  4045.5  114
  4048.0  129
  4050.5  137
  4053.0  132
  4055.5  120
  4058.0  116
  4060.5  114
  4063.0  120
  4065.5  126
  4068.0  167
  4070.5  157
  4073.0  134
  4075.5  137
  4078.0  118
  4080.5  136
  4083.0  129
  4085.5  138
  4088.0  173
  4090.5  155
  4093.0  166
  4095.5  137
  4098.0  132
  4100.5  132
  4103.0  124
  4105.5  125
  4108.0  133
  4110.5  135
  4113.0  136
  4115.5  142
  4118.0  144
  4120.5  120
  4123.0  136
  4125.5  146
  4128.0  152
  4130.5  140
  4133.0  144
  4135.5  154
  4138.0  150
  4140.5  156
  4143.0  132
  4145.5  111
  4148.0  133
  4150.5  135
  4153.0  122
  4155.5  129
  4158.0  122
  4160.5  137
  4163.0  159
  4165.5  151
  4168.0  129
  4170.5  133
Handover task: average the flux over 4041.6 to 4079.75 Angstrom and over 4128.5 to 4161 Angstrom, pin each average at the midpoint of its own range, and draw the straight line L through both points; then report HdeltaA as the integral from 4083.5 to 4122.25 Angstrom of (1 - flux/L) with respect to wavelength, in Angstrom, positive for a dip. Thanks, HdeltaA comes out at -1.8 Angstrom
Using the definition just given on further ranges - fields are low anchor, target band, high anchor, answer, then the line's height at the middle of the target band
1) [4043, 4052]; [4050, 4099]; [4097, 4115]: -3.1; 129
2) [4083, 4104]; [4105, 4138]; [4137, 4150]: -0.1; 140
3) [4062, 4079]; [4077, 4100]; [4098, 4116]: -1.3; 135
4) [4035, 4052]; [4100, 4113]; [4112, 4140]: 0.9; 140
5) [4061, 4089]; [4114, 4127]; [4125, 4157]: 0.1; 138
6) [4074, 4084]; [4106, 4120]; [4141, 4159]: -0.8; 129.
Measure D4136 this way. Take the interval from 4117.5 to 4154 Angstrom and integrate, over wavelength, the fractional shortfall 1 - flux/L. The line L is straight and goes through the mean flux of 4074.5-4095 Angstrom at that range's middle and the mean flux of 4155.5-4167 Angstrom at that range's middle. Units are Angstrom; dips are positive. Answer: 0.9 Angstrom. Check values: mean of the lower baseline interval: 144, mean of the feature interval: 138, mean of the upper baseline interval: 141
